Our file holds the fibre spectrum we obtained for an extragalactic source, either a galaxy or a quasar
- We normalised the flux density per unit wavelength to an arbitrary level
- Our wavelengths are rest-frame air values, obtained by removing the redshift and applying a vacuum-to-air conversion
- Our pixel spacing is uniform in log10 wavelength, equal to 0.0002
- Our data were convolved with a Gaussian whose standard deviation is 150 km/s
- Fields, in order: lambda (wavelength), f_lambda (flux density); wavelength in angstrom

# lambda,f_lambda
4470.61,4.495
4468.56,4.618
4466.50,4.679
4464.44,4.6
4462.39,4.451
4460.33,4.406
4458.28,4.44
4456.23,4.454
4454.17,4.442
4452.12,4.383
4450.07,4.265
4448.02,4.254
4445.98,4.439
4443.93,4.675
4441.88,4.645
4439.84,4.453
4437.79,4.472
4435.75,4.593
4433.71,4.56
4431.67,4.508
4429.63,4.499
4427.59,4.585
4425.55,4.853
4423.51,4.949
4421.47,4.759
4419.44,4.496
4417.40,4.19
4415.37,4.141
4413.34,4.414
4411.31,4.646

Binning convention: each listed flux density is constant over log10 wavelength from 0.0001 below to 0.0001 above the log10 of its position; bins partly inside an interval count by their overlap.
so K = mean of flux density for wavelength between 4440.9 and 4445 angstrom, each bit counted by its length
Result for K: 4.65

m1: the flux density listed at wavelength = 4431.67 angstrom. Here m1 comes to 4.508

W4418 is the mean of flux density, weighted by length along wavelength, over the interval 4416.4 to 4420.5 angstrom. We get 4.35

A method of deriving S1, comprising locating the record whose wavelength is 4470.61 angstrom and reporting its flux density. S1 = 4.495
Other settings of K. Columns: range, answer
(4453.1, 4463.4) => 4.44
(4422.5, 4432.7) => 4.68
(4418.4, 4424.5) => 4.73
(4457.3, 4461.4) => 4.42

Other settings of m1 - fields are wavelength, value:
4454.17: 4.442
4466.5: 4.679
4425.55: 4.853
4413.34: 4.414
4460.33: 4.406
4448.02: 4.254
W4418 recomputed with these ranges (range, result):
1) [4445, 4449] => 4.36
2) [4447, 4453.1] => 4.3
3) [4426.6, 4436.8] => 4.55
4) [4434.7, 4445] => 4.57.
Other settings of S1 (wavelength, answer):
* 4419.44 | 4.496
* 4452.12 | 4.383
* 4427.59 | 4.585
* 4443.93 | 4.675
